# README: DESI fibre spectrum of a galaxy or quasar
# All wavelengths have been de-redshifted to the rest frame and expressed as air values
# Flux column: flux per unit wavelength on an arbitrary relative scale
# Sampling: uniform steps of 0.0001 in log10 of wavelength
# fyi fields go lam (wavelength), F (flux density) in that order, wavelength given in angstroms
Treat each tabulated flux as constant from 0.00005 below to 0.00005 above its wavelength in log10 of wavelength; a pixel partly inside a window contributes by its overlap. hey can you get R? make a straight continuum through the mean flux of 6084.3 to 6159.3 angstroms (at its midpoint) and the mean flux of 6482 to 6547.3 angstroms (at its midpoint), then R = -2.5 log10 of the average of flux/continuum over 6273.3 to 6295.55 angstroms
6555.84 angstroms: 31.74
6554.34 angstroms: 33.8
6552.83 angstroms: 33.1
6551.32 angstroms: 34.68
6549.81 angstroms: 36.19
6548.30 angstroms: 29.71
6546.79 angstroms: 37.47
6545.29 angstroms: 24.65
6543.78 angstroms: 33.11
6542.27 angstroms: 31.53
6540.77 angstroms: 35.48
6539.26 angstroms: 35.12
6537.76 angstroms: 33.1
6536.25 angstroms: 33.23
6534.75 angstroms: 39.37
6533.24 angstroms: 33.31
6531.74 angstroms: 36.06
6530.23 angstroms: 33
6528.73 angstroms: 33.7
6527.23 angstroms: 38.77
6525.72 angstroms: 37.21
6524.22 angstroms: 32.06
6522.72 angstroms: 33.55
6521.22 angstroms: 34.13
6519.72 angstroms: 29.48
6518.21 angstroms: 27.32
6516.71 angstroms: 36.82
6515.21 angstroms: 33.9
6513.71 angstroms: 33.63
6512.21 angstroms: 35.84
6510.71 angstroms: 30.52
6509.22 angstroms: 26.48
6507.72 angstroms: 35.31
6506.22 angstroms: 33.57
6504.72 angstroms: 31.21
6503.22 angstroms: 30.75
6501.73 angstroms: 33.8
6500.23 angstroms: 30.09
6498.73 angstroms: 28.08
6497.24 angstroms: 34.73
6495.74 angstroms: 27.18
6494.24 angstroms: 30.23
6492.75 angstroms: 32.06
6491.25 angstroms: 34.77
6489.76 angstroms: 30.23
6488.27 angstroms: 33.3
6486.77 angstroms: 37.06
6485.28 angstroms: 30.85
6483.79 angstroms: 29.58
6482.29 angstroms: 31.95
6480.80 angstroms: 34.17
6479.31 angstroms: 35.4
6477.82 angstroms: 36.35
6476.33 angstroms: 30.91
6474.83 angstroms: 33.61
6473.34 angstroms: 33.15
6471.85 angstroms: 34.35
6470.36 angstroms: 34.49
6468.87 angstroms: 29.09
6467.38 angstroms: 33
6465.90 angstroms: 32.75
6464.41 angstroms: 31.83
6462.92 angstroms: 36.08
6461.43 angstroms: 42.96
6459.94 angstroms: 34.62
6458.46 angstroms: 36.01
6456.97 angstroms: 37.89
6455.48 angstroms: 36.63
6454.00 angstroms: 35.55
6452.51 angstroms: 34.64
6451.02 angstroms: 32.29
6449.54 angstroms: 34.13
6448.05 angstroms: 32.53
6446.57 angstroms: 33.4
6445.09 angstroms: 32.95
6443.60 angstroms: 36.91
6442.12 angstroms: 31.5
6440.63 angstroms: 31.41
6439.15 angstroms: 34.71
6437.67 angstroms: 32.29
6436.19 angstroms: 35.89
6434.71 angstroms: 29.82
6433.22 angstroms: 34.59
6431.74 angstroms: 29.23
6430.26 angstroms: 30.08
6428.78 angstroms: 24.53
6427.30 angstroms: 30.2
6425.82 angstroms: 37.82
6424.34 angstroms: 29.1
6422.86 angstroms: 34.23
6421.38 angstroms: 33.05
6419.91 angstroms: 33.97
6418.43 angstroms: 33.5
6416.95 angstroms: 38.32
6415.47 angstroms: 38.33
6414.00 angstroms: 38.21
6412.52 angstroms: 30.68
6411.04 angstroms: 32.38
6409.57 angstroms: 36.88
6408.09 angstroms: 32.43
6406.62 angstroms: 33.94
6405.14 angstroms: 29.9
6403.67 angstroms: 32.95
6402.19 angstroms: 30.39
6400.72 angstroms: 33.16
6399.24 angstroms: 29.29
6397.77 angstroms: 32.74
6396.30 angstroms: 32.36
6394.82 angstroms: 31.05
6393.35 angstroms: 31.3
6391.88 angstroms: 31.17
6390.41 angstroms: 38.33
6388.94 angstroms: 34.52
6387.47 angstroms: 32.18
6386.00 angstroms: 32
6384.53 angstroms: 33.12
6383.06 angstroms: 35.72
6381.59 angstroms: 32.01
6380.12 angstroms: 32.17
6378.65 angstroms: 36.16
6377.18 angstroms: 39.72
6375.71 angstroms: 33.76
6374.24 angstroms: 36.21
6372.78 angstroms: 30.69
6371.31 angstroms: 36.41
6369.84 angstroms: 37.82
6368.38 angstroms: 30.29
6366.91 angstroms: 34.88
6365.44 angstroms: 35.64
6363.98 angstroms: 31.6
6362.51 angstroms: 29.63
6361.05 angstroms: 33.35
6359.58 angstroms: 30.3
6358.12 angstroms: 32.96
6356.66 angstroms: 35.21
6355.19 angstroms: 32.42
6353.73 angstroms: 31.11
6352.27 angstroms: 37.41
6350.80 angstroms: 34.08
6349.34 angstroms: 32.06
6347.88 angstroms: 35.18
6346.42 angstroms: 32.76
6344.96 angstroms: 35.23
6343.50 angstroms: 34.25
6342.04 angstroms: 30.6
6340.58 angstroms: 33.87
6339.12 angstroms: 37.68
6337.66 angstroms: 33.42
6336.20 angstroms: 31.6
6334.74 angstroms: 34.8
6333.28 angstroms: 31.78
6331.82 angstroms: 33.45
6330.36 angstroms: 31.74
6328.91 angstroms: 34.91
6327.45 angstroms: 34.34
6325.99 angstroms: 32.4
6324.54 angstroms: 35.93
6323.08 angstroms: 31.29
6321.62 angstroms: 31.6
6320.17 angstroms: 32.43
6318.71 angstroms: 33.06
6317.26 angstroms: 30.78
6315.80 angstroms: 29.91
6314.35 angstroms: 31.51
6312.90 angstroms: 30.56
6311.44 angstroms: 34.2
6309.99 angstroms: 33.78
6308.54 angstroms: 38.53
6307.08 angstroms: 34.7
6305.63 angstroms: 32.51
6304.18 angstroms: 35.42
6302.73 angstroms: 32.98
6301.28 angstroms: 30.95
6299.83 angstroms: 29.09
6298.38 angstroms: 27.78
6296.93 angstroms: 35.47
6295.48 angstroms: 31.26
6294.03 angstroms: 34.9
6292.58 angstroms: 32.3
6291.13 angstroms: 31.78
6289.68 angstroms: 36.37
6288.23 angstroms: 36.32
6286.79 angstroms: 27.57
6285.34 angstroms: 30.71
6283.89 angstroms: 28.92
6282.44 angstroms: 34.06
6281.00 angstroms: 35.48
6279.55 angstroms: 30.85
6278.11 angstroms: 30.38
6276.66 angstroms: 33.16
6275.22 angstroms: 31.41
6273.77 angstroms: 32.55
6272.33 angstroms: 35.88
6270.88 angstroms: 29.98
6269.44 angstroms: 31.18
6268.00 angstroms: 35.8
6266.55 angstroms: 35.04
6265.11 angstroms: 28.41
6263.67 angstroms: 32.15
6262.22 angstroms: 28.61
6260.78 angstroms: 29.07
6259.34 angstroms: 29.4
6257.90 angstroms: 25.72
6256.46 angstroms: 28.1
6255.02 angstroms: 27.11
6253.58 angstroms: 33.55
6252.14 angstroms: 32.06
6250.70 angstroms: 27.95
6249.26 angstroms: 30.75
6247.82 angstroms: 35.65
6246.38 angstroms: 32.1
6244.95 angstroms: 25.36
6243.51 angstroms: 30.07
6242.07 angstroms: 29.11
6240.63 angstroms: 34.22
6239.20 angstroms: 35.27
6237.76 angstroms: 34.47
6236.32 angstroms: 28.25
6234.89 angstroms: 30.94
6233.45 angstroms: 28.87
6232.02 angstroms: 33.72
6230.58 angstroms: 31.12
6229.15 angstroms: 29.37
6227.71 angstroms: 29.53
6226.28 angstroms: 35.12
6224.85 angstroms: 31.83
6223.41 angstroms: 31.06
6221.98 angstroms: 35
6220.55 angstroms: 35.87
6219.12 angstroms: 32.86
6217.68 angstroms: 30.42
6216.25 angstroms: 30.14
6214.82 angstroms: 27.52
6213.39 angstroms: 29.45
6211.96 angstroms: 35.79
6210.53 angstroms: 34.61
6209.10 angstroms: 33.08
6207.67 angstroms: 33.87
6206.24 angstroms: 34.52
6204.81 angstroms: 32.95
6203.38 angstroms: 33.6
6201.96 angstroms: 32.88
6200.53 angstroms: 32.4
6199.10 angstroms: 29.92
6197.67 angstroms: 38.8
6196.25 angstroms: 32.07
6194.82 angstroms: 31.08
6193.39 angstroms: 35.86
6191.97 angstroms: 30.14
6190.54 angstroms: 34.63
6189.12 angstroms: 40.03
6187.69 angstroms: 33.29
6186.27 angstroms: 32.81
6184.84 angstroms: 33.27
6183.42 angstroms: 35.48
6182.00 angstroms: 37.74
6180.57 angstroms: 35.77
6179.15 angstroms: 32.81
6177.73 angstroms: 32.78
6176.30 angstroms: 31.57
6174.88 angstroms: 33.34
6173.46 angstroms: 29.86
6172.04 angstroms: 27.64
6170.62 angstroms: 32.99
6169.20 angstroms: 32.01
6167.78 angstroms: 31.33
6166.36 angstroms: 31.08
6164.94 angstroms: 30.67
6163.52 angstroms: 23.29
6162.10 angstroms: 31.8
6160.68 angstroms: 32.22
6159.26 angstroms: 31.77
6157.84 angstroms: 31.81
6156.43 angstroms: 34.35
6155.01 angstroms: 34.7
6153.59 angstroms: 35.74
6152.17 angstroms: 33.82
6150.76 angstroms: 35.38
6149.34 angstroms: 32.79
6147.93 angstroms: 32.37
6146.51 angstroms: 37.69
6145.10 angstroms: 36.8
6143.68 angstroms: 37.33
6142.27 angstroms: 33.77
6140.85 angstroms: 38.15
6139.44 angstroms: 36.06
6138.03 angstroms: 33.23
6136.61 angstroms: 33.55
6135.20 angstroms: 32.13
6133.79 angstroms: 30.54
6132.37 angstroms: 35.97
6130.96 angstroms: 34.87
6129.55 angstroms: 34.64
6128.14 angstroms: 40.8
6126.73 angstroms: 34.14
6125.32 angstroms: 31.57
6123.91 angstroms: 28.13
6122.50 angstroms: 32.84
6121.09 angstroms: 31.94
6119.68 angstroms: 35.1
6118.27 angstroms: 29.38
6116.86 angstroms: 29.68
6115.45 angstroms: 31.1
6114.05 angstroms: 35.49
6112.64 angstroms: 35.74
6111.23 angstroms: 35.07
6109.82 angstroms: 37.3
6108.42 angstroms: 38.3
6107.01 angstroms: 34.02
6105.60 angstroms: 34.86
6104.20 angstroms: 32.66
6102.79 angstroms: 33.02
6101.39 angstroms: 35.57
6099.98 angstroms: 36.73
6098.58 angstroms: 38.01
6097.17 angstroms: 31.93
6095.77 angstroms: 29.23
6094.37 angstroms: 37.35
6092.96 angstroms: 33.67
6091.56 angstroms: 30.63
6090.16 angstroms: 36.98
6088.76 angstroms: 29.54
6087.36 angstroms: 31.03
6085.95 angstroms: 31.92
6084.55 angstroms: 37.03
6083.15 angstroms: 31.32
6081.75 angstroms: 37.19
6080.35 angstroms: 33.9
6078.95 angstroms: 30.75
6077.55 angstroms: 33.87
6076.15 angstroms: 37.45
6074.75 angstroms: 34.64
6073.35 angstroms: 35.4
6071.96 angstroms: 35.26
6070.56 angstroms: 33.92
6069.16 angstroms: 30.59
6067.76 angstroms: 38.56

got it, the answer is 0.037 mag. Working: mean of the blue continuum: 34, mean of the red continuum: 32.8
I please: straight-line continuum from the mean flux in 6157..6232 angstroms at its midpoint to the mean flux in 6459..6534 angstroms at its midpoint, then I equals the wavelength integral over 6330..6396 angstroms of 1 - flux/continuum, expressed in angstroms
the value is -1.5 angstroms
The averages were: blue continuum 32.5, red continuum 33.1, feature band 33.6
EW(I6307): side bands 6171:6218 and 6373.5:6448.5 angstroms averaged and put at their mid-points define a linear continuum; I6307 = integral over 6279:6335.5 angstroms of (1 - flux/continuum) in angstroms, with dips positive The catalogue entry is 0.7 angstroms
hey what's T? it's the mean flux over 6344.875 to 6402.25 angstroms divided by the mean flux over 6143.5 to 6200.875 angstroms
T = 1.01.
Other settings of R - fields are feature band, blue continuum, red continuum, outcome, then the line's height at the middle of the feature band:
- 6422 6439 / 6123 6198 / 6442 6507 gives 0.05 mag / 33.4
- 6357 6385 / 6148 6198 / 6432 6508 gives -0.02 mag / 33.2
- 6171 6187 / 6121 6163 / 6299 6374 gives 0.03 mag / 33.9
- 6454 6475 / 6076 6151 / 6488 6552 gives -0.06 mag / 33.1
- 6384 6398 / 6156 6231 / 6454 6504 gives 0.01 mag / 33.1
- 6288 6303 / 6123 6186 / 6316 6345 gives 0.02 mag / 33.2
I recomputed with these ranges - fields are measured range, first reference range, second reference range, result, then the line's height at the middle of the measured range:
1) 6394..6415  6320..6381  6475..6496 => 0.35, 33.2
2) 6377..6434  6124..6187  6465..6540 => 0.07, 33.1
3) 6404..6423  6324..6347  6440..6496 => -0.35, 33.6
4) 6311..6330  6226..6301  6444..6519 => -0.37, 31.9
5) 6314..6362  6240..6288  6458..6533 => -2.17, 31.7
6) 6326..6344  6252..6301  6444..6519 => -0.83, 32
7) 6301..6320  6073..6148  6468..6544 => 0.30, 33.6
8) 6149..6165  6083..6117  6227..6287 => 0.27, 33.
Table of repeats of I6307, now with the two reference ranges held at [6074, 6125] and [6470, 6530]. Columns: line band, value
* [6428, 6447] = 0.48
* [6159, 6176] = 1.45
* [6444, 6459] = -0.81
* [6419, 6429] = 0.21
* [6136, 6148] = -0.73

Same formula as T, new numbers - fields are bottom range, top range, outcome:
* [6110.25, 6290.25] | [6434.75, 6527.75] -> 1.02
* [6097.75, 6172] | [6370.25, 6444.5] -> 0.99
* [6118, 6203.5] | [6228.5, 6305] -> 0.94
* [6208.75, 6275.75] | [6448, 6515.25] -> 1.06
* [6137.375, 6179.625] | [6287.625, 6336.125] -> 1.00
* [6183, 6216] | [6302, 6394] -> 1.01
